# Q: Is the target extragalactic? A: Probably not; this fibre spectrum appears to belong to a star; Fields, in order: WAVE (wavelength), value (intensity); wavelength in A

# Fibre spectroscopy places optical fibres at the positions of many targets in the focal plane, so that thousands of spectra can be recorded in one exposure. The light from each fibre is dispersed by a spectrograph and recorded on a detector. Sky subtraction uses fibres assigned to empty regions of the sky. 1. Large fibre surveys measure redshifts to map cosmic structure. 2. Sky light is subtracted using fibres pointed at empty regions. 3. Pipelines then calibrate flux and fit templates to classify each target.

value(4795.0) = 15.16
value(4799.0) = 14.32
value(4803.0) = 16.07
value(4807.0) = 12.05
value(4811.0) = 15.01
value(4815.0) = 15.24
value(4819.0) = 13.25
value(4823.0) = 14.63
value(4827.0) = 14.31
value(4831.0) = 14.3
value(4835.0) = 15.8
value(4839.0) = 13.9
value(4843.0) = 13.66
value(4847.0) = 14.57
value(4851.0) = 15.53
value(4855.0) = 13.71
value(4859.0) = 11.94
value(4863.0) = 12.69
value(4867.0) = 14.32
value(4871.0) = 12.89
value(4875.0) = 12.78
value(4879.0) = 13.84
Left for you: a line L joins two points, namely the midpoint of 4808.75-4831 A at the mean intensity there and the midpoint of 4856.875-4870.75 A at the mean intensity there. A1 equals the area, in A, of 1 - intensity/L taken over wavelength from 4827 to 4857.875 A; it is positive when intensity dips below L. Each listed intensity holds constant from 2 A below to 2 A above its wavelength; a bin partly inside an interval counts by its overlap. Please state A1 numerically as -1.6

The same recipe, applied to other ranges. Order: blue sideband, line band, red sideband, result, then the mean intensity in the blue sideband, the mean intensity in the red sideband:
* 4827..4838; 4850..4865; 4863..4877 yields 0.49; 14.8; 13.2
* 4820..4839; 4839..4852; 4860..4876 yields -0.41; 14.6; 13.1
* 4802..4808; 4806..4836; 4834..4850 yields -0.24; 14.1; 14.5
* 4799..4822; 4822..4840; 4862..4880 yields -0.82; 14.3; 13.3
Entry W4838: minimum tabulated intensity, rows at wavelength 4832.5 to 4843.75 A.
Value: 13.66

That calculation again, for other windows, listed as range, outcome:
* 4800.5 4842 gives 12.05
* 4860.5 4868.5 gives 12.69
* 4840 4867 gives 11.94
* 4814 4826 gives 13.25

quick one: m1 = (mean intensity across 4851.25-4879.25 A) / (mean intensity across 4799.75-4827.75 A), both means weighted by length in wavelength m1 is 0.92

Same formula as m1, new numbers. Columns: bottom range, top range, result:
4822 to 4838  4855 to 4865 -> 0.86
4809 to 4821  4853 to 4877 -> 0.90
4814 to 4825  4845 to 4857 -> 1.02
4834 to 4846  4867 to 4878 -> 0.92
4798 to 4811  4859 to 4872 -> 0.92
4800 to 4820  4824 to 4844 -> 1.00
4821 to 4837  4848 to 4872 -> 0.92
